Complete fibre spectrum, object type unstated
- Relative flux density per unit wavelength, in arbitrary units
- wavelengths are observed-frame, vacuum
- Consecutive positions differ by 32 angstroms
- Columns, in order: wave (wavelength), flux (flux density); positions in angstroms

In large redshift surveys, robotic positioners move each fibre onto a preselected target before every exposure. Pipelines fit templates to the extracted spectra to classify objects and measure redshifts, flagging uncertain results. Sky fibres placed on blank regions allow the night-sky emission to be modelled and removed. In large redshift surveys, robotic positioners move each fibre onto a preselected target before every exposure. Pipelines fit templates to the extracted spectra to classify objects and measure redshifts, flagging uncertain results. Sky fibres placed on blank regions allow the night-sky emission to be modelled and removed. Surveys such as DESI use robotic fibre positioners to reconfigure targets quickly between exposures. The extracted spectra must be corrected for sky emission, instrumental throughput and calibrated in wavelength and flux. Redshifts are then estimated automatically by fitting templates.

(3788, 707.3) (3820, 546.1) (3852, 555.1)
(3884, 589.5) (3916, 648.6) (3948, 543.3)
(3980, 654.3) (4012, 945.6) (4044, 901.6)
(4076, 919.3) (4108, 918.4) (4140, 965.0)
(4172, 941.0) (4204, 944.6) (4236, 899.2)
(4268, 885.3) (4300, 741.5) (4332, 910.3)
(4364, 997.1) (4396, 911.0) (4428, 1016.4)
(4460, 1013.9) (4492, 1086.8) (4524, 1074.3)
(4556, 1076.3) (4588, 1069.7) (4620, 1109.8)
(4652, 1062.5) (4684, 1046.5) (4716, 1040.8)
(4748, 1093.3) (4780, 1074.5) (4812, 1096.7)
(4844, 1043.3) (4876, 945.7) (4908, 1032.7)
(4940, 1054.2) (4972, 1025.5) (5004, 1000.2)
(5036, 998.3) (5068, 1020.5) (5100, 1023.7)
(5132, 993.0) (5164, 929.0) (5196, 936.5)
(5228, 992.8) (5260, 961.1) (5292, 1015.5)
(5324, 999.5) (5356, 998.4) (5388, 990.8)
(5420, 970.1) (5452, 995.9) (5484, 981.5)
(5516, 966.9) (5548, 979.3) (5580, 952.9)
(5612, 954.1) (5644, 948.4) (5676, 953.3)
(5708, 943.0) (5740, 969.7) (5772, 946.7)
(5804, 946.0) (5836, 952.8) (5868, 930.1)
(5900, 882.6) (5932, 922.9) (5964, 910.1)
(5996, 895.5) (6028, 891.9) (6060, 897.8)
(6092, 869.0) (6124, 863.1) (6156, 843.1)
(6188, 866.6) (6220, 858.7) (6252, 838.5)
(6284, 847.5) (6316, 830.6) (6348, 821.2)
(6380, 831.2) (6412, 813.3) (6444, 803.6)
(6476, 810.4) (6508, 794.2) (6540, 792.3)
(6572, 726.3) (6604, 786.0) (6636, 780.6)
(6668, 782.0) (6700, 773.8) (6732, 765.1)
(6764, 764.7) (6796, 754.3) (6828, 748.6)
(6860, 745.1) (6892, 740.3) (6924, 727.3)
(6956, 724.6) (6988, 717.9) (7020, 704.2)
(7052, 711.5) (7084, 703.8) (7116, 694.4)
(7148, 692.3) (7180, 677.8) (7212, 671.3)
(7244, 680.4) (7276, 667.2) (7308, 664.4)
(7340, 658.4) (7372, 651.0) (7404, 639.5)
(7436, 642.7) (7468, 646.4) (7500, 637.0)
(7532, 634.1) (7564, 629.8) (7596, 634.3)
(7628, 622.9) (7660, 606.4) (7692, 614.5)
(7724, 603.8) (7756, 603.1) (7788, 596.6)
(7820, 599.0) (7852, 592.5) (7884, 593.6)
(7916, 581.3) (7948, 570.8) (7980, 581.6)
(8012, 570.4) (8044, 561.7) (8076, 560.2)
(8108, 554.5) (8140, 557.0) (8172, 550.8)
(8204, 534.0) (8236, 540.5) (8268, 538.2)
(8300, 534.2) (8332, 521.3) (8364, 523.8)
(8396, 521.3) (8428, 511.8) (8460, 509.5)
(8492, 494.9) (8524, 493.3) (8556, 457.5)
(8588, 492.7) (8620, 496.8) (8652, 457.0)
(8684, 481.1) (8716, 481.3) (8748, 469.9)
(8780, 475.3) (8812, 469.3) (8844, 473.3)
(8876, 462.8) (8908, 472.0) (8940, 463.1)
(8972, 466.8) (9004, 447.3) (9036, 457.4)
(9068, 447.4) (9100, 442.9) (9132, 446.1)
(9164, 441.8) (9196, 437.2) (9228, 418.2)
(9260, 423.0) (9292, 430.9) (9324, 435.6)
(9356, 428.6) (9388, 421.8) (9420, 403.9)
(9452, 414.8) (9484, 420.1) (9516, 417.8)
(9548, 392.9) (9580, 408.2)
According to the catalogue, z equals 0.000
